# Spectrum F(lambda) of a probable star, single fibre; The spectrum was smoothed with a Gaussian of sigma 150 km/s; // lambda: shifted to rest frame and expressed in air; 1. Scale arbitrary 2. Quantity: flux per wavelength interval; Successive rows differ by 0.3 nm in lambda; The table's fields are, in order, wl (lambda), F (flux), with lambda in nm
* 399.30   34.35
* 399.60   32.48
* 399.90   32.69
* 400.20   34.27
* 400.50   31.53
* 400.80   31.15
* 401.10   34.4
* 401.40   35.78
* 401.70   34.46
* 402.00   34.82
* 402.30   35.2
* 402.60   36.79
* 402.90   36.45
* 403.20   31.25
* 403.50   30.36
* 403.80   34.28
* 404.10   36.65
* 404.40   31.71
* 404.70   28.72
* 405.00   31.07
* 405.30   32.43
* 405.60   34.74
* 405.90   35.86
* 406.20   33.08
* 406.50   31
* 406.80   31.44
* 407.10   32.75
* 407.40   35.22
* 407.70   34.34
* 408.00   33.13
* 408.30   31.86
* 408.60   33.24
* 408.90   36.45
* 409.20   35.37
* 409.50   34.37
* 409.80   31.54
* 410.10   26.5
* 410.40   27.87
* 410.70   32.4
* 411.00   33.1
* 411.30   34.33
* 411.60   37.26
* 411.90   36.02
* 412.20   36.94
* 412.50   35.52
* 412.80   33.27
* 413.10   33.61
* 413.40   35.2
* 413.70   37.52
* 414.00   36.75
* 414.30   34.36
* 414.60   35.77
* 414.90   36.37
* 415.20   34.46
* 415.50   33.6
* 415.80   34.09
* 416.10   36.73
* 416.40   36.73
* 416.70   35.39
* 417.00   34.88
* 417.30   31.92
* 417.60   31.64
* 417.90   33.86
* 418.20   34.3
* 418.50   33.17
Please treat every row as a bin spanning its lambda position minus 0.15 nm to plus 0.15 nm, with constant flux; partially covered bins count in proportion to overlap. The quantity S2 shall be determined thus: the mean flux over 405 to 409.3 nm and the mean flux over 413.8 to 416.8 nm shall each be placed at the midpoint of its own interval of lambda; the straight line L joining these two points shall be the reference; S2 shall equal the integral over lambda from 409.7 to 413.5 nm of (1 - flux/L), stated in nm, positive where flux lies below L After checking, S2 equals 0.14 nm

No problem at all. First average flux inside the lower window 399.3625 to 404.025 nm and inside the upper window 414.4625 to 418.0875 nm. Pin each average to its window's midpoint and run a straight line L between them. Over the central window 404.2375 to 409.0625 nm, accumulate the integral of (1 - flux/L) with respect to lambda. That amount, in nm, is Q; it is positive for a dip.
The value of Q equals 0.16 nm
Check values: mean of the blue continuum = 33.8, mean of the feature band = 33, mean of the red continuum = 34.6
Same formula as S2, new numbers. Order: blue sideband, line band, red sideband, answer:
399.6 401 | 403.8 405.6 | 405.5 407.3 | 0.025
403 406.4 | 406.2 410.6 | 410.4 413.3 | 0.139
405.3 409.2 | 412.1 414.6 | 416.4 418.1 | -0.121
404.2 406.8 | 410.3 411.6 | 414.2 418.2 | 0.031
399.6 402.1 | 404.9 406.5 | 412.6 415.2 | 0.043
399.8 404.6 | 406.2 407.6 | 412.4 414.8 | 0.069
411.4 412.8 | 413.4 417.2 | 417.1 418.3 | -0.136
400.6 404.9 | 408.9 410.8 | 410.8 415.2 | 0.170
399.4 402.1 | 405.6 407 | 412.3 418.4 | 0.039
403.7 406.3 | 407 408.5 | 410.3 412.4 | 0.005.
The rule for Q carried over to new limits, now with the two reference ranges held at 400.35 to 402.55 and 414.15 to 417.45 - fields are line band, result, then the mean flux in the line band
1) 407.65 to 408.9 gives 0.04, 33.4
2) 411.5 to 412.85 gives -0.05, 35.9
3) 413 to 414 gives -0.03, 35.7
